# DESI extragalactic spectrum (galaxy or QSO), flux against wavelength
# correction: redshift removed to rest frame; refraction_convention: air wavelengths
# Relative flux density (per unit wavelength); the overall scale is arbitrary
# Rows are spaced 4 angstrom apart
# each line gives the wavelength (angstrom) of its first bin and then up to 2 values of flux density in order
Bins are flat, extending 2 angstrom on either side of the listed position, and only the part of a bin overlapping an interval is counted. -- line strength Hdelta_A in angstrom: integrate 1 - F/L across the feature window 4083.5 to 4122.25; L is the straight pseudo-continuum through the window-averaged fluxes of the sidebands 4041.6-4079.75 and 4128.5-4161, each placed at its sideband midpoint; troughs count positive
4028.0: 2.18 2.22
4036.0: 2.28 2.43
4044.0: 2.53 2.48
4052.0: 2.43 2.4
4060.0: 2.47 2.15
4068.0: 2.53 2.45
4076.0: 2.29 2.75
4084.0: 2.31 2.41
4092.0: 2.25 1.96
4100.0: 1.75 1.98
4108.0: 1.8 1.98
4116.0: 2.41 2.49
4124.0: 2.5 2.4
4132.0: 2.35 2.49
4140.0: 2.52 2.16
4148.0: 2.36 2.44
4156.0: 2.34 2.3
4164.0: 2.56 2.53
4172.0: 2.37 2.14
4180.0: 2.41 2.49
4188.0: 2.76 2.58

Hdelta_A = 4.39 angstrom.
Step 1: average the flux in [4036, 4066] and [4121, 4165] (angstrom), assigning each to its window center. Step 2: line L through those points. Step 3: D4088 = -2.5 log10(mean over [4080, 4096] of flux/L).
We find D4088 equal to 0.03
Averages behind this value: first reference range 2.4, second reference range 2.4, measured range 2.33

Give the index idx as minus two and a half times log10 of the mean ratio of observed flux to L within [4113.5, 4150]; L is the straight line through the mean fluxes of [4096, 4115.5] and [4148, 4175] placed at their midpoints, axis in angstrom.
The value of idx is -0.12 mag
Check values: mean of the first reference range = 1.93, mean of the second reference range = 2.41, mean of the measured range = 2.4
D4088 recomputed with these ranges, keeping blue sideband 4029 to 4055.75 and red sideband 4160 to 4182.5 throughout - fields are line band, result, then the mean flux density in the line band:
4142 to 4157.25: 0.032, 2.32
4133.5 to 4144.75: -0.009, 2.41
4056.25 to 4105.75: 0.050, 2.28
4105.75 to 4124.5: 0.085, 2.21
